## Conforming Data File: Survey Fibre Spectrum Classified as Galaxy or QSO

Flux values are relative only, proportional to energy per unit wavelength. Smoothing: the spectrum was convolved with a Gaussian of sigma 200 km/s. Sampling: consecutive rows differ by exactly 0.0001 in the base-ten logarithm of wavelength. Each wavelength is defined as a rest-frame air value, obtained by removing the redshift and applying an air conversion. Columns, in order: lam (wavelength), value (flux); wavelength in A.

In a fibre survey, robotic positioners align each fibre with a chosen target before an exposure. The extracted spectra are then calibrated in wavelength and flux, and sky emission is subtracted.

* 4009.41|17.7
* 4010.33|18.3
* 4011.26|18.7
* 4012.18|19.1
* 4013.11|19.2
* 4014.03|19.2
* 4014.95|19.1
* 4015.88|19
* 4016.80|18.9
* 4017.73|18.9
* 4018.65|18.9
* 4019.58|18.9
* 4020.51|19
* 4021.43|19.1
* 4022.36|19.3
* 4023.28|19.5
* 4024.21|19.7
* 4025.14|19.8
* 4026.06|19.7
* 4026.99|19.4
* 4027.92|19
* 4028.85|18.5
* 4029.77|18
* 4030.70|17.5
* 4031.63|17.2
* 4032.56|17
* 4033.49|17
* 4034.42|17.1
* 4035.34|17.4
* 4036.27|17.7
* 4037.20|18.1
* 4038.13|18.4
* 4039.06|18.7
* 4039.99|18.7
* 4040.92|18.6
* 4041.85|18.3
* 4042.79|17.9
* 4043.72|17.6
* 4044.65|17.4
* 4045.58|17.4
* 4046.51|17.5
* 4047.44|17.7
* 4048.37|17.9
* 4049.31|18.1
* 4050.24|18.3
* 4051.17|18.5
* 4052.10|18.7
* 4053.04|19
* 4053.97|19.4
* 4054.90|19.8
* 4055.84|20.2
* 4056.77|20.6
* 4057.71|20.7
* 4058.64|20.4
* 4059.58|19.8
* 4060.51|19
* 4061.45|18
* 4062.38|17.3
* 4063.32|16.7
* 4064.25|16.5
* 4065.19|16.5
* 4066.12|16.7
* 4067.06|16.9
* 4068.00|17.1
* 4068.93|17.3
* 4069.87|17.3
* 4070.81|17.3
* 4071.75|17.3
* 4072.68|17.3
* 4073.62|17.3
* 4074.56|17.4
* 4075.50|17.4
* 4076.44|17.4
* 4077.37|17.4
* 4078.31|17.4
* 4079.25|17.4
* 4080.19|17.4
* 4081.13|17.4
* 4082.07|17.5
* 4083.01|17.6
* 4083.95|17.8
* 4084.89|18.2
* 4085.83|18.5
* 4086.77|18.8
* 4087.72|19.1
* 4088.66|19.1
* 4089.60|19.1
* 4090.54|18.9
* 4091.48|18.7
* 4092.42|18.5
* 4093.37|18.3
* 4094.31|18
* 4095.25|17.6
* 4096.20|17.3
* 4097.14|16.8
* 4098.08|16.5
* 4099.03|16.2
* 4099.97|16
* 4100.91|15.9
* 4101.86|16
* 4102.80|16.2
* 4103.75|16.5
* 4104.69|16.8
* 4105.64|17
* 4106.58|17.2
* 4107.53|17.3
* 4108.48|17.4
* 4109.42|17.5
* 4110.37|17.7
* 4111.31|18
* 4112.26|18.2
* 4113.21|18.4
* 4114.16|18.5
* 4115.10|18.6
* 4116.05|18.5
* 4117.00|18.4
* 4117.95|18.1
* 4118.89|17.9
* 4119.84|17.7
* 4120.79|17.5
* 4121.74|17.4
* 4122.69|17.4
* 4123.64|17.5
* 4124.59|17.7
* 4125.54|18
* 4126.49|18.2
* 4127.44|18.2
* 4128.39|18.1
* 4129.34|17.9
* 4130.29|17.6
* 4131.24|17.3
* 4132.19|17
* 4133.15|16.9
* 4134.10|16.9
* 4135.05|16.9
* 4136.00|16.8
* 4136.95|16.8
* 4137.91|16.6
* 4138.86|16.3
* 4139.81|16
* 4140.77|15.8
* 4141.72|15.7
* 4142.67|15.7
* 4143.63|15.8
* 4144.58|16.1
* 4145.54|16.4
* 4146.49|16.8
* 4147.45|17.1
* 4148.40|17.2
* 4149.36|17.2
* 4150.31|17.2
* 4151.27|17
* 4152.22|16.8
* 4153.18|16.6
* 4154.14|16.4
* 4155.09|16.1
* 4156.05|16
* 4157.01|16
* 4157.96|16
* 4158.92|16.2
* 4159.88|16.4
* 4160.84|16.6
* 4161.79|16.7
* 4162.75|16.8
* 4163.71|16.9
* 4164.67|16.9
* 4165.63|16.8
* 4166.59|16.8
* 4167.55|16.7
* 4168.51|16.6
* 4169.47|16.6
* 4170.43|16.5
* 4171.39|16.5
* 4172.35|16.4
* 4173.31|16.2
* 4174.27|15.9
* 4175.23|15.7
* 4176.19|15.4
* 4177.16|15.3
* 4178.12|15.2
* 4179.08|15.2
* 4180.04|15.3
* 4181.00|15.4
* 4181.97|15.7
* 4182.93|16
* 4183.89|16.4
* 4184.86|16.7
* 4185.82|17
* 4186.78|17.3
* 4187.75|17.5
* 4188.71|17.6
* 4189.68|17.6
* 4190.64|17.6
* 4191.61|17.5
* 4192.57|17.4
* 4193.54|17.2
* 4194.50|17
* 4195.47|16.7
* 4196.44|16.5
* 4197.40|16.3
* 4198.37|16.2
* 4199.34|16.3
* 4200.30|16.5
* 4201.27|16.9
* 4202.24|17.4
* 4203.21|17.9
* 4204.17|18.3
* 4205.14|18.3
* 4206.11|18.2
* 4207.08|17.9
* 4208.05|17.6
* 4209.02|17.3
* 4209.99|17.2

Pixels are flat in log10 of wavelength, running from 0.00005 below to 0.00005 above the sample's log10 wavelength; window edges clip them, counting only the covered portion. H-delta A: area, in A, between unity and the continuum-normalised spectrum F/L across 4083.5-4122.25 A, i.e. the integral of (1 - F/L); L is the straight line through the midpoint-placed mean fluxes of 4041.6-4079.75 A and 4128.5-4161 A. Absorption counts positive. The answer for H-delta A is -0.9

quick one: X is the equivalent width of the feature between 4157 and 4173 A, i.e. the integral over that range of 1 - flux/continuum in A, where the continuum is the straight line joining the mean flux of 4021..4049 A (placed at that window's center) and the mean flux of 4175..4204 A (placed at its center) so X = 0.3 A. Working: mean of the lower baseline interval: 18.2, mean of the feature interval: 16.6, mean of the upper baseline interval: 16.6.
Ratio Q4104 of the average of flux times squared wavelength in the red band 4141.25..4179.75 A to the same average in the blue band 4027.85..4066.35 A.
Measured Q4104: 0.9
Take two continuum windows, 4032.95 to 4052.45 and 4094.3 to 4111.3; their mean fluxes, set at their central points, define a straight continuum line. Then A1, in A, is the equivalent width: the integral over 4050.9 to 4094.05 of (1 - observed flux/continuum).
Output -1.8 A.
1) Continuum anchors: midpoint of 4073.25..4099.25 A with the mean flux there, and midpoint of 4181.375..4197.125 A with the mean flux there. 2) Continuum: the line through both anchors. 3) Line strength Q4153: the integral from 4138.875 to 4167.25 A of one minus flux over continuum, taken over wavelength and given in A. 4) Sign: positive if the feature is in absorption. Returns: 1.3 A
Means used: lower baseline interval 17.8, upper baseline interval 17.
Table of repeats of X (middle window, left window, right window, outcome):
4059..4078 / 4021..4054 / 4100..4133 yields 0.6 A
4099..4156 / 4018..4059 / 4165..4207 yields 1.0 A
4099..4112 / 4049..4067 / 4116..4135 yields 0.8 A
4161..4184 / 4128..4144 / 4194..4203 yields 0.7 A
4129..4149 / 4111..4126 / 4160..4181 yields 0.7 A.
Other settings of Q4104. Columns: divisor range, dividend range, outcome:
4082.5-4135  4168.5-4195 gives 0.96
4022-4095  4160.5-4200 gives 0.96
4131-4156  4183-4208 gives 1.06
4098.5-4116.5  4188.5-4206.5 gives 1.04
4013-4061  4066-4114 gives 0.96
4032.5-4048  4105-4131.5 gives 1.04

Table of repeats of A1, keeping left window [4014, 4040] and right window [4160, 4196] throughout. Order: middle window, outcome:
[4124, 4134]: -0.3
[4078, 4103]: 0.1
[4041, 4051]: 0.2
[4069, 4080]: 0.3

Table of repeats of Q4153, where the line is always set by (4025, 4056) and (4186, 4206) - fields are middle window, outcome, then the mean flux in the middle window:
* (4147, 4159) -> 0.6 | 16.6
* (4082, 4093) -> -0.4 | 18.5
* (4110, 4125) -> -0.2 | 18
